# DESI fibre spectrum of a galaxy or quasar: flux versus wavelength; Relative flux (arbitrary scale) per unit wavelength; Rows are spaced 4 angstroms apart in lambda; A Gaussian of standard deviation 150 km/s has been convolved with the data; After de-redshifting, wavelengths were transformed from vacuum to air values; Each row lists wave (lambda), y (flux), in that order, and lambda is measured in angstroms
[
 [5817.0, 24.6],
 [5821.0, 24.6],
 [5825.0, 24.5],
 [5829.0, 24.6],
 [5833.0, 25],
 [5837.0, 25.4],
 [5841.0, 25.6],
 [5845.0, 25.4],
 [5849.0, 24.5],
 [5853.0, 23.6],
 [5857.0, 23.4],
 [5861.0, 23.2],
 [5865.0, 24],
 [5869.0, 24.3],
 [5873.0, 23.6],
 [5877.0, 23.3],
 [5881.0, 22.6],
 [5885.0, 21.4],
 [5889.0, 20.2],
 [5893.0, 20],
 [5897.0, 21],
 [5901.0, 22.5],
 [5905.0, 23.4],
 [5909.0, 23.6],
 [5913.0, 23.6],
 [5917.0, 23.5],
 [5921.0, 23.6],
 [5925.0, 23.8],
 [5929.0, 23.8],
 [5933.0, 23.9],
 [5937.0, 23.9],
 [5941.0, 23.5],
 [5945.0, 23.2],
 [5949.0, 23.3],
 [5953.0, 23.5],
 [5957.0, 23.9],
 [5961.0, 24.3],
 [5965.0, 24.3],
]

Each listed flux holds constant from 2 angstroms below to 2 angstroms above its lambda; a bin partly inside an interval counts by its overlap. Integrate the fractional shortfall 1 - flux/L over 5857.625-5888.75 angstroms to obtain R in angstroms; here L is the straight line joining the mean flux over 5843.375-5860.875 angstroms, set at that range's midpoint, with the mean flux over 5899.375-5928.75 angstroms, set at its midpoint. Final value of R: 1.1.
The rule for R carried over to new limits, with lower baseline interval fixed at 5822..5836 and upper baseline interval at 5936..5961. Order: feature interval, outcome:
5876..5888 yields 1.0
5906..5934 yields 0.2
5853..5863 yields 0.5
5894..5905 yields 1.0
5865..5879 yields 0.3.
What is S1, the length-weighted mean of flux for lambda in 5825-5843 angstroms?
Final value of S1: 25.1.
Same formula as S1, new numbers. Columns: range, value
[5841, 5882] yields 23.9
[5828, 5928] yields 23.4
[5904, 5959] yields 23.6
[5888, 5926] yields 22.5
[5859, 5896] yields 22.5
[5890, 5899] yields 20.5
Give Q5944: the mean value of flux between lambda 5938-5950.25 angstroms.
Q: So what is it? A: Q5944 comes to 23.4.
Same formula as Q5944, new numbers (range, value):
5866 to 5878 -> 23.8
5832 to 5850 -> 25.2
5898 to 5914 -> 23.1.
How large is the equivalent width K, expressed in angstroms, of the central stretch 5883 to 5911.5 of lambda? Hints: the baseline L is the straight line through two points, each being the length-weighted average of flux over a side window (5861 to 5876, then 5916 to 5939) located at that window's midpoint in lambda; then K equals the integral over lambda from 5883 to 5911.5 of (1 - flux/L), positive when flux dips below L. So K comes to 2.43 angstroms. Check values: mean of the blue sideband 23.8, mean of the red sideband 23.8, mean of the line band 21.8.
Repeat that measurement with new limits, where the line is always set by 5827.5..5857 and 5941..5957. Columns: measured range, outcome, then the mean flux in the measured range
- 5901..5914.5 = 0.32 angstroms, 23.4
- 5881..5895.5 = 2.01 angstroms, 20.8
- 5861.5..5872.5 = 0.23 angstroms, 23.9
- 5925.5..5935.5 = -0.08 angstroms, 23.8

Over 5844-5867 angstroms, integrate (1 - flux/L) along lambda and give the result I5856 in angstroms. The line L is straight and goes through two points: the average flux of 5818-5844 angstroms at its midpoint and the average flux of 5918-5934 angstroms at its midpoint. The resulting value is 0.64 angstroms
